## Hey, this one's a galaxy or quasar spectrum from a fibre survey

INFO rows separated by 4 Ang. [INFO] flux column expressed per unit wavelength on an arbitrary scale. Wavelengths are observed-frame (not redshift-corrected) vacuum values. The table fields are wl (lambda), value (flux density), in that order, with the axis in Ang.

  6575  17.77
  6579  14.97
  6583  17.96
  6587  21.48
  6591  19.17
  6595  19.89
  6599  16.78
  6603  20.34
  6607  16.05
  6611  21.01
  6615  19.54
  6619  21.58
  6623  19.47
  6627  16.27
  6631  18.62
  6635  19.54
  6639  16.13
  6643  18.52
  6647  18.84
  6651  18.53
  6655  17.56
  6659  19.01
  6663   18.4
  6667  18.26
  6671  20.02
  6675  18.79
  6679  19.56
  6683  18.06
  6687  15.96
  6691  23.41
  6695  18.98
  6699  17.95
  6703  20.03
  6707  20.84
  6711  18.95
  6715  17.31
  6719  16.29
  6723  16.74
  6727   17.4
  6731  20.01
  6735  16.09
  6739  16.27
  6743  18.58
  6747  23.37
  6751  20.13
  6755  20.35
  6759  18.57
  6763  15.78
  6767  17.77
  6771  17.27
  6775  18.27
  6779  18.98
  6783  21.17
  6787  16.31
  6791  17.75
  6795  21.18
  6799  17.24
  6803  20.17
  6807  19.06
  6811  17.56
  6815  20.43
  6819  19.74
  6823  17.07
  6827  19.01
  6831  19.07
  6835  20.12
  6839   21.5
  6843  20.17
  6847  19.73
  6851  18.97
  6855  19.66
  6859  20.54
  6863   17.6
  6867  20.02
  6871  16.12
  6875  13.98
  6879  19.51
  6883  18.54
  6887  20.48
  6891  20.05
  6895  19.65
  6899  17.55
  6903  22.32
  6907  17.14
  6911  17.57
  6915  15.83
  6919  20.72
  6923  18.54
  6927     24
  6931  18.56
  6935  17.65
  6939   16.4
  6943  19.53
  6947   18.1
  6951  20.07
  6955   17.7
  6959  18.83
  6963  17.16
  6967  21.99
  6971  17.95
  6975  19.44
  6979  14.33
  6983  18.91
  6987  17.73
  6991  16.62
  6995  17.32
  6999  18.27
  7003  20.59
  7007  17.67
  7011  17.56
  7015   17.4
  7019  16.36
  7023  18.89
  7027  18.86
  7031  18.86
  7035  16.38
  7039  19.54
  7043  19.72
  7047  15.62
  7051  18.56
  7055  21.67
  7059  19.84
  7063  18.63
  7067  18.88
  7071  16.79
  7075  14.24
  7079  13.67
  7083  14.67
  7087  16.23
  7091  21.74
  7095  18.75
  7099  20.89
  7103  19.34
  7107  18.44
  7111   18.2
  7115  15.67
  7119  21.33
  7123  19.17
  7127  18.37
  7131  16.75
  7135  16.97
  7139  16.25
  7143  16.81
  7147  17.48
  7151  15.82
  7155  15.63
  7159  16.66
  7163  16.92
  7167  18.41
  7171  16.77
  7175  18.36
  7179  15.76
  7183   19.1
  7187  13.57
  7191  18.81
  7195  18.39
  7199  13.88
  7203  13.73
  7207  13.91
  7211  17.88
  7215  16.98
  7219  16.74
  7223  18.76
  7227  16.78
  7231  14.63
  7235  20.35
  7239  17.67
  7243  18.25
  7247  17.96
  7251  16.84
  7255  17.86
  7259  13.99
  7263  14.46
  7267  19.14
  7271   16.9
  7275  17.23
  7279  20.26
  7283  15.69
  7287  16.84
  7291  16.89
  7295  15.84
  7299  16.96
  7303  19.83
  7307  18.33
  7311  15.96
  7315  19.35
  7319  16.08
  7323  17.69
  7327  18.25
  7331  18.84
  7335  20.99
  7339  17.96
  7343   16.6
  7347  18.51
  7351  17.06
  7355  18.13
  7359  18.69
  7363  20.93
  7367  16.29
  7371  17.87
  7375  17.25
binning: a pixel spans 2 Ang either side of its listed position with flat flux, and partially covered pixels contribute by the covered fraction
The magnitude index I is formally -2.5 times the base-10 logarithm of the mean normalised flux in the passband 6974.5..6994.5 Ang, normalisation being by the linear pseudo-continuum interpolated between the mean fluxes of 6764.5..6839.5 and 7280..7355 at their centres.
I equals 0.07 mag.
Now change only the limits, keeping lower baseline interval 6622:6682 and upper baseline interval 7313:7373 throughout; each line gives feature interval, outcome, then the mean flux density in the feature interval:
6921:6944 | -0.04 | 19.1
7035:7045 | -0.04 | 19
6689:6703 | -0.09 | 20.1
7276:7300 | 0.07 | 17.1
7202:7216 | 0.17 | 15.7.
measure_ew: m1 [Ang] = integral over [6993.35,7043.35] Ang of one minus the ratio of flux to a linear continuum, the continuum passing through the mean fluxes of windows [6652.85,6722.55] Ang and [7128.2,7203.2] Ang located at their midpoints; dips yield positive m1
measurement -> -2.5 Ang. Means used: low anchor 18.7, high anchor 16.7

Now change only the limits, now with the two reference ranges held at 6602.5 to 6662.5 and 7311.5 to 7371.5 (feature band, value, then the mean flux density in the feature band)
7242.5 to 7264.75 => 2.2 Ang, 16.5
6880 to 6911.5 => -1.3 Ang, 19.2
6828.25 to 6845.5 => -1.5 Ang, 20.1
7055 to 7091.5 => 2.2 Ang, 17.2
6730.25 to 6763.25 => -0.5 Ang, 18.9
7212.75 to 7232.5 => 1.5 Ang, 16.8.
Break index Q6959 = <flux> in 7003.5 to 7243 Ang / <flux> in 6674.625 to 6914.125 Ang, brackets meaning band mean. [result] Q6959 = 0.93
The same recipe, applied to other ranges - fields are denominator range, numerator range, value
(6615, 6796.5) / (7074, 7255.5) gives 0.92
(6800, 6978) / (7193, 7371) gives 0.92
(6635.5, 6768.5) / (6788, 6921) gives 1.02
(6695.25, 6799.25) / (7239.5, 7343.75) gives 0.95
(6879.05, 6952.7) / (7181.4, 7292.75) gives 0.89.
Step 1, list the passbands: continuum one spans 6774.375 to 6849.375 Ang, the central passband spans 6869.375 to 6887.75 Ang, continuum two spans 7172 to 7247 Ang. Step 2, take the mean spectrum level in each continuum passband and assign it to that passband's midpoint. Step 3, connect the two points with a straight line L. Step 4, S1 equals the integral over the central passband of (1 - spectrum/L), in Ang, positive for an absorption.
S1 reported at 1.21 Ang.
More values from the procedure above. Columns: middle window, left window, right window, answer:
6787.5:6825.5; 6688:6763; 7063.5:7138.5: -0.4 Ang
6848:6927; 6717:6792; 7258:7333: -3.4 Ang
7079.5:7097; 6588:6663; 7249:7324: 0.1 Ang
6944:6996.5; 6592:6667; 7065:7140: -0.6 Ang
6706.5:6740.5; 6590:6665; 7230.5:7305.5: 1.5 Ang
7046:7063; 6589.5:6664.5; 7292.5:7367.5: -0.7 Ang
